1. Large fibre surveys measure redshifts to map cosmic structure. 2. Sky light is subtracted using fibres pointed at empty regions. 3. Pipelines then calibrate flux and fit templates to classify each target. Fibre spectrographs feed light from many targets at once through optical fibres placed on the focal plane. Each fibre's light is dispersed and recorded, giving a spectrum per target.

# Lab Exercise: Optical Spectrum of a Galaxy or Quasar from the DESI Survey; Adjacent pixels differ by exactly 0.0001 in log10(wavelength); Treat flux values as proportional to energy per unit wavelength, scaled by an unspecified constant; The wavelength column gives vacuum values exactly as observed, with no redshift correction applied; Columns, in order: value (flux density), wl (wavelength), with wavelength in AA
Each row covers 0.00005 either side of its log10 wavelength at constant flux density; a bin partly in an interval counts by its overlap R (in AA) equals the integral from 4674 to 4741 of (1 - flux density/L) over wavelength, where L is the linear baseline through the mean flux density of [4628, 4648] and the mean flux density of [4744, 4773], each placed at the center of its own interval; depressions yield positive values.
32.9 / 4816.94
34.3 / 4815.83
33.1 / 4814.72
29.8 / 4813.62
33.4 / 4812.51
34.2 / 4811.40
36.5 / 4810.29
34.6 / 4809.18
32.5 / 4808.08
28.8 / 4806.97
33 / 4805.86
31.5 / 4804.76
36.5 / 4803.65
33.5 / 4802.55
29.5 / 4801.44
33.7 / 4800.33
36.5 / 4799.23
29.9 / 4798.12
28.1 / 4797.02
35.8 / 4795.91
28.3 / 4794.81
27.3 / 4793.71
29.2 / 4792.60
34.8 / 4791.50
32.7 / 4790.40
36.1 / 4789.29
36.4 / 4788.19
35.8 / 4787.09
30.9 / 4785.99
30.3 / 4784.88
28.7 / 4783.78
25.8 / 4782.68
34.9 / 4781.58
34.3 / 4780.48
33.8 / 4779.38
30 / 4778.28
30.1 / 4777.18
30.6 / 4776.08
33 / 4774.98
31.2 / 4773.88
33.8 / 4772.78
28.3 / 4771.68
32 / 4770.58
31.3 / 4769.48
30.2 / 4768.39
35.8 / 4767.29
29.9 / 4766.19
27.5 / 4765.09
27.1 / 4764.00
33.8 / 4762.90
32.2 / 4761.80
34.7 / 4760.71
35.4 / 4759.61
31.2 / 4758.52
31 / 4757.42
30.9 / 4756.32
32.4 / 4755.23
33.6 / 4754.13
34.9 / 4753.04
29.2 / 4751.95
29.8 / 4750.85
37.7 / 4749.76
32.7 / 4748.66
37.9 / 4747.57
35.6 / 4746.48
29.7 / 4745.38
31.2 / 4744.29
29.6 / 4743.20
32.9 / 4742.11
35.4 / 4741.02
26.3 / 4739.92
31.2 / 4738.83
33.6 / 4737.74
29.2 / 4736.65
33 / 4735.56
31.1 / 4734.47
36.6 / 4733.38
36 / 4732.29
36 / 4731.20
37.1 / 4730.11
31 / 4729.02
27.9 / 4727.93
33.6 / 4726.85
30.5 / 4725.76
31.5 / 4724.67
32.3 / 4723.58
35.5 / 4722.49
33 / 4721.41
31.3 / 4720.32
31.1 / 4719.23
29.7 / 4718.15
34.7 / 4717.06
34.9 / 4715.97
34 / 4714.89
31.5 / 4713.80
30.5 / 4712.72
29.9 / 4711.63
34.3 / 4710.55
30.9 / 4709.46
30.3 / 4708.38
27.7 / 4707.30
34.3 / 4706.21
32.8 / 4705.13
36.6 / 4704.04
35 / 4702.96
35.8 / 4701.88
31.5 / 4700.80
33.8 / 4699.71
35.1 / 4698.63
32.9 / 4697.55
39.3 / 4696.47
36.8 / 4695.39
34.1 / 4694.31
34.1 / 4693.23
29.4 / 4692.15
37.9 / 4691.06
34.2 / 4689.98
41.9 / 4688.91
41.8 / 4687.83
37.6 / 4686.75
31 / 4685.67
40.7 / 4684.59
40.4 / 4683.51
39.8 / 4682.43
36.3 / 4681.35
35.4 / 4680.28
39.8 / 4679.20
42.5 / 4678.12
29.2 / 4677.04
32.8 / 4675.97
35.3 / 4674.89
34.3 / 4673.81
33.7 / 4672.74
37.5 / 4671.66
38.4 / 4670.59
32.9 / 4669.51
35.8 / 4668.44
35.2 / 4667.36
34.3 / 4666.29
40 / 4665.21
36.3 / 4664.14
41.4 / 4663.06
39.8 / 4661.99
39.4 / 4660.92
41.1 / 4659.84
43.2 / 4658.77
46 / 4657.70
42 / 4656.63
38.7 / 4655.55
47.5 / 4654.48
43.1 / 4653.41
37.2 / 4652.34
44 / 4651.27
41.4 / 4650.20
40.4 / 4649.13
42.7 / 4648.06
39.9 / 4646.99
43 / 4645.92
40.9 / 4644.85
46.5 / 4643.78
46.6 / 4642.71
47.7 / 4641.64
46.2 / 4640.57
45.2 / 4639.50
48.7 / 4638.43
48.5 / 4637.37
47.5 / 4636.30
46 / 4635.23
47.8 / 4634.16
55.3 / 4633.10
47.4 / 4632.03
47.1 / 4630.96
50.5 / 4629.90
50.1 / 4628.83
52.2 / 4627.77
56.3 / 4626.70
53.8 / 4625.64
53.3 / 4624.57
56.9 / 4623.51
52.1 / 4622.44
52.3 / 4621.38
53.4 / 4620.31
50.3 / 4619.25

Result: 7.7 AA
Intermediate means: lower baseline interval 46.9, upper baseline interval 32.2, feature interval 34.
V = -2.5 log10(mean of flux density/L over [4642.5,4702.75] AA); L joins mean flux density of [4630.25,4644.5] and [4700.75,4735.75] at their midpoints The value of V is 0.08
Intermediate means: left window 47.7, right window 32.8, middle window 38.2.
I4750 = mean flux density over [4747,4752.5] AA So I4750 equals 33.5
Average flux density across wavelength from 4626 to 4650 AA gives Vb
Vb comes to 47.1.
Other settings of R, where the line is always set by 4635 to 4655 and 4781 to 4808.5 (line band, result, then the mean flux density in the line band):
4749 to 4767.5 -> 1.5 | 32.1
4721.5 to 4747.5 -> 3.1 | 32.6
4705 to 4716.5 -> 2.1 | 31.9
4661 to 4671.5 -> 1.3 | 37.3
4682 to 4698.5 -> 1.6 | 36.7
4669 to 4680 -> 1.6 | 35.6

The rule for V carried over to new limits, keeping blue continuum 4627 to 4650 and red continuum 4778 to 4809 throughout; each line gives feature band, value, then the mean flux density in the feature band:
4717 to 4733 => 0.18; 32.7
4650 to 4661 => 0.07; 42.3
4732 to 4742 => 0.16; 32.4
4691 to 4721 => 0.21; 33.1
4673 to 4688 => 0.16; 36.7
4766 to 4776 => 0.08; 31.7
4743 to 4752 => 0.11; 32.9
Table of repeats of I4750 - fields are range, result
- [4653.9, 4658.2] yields 43.5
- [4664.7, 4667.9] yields 36.4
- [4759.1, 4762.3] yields 34.1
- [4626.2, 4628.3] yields 54.2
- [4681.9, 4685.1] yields 40.3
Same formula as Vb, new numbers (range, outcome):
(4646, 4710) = 37.2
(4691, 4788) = 32.5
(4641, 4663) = 42.6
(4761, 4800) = 31.7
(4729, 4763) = 32.9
